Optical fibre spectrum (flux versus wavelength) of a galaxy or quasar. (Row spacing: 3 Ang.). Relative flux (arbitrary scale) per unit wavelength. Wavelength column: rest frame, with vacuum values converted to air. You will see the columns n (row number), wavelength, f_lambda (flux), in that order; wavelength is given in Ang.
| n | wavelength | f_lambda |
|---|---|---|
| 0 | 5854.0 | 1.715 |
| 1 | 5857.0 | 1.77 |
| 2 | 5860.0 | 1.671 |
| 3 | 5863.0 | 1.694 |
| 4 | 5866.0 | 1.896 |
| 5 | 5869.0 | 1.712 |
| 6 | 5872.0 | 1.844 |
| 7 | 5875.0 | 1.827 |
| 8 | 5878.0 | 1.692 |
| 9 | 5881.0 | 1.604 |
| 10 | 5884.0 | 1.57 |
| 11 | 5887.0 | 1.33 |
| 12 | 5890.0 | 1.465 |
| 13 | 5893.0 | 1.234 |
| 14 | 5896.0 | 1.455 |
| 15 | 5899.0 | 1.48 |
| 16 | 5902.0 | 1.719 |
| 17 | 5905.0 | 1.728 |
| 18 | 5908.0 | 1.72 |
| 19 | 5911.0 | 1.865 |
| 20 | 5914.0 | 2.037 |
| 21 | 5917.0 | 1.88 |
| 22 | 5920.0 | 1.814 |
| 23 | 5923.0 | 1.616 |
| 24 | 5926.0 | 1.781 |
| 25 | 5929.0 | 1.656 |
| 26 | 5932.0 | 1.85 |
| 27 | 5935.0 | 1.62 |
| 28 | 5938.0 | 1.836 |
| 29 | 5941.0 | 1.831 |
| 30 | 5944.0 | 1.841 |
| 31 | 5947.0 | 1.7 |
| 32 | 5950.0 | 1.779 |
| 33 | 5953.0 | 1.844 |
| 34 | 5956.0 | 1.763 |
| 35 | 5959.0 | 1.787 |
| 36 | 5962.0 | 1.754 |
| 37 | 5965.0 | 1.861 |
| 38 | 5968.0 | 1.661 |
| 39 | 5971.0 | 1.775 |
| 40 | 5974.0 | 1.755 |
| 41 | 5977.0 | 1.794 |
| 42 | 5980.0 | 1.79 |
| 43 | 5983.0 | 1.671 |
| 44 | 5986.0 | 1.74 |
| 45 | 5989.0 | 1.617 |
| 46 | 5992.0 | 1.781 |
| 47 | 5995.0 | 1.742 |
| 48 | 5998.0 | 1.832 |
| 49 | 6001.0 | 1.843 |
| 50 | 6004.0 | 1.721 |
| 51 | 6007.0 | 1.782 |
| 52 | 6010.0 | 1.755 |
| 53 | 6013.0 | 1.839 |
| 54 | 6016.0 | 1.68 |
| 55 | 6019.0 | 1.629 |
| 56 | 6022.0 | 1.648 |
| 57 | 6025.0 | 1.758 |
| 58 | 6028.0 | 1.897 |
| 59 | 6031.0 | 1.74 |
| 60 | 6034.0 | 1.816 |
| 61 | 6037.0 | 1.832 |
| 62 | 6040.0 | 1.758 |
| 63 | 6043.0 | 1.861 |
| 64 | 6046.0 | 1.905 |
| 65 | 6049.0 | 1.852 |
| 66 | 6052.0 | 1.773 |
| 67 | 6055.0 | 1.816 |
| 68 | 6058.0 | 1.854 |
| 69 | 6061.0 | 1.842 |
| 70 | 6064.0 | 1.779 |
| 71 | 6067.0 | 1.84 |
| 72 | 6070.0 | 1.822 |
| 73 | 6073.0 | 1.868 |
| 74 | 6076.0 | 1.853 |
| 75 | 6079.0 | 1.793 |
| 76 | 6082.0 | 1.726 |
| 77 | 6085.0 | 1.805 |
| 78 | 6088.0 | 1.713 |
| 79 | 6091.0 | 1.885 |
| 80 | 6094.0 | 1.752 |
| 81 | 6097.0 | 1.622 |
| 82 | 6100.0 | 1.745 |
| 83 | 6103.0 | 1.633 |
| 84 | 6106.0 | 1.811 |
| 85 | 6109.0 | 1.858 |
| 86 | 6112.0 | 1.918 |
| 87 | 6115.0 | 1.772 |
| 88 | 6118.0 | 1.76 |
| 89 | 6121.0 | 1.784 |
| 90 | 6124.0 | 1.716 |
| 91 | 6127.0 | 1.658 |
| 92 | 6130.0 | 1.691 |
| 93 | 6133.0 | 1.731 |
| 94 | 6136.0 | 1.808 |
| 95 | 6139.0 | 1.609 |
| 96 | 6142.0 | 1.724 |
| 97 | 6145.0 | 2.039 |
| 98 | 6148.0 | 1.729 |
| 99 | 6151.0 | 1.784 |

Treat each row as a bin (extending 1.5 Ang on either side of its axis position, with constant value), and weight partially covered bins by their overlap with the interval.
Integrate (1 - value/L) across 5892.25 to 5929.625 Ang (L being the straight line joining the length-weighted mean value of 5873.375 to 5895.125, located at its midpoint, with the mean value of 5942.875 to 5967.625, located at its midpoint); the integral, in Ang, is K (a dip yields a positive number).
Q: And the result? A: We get -1.7 Ang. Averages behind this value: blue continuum 1.53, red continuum 1.78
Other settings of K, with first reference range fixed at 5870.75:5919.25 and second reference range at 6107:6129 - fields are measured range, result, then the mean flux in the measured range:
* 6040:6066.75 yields -1.3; 1.83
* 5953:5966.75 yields -0.8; 1.79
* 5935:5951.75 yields -1.0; 1.78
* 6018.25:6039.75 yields -0.4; 1.76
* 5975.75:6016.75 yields -1.1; 1.76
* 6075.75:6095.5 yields -0.3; 1.79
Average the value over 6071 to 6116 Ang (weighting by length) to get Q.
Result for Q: 1.78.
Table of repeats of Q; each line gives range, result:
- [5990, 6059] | 1.79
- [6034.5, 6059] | 1.83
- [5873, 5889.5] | 1.6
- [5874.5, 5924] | 1.65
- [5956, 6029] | 1.75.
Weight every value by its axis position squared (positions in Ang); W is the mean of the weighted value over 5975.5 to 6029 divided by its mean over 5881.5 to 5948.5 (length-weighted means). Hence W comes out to 1.07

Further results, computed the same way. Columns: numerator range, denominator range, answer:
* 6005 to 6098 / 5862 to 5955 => 1.10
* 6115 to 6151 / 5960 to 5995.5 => 1.06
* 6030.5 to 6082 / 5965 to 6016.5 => 1.06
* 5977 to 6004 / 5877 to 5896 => 1.23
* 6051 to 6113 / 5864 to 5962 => 1.11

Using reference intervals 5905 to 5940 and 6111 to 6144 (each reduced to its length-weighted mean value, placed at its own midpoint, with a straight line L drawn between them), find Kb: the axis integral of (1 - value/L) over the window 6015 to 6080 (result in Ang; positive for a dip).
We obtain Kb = -1.5 Ang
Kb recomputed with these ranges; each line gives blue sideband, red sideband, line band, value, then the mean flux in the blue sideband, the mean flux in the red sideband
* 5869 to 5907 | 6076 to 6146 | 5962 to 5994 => -1.69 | 1.59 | 1.76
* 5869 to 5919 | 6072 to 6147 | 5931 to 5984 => -2.61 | 1.66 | 1.77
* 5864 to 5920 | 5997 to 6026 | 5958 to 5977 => -0.52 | 1.67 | 1.75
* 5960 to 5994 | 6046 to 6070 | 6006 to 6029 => 0.54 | 1.75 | 1.83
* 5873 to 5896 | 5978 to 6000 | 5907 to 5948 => -4.36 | 1.53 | 1.74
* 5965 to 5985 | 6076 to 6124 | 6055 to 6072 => -0.59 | 1.75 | 1.77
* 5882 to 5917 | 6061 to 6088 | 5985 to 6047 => -0.97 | 1.61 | 1.81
